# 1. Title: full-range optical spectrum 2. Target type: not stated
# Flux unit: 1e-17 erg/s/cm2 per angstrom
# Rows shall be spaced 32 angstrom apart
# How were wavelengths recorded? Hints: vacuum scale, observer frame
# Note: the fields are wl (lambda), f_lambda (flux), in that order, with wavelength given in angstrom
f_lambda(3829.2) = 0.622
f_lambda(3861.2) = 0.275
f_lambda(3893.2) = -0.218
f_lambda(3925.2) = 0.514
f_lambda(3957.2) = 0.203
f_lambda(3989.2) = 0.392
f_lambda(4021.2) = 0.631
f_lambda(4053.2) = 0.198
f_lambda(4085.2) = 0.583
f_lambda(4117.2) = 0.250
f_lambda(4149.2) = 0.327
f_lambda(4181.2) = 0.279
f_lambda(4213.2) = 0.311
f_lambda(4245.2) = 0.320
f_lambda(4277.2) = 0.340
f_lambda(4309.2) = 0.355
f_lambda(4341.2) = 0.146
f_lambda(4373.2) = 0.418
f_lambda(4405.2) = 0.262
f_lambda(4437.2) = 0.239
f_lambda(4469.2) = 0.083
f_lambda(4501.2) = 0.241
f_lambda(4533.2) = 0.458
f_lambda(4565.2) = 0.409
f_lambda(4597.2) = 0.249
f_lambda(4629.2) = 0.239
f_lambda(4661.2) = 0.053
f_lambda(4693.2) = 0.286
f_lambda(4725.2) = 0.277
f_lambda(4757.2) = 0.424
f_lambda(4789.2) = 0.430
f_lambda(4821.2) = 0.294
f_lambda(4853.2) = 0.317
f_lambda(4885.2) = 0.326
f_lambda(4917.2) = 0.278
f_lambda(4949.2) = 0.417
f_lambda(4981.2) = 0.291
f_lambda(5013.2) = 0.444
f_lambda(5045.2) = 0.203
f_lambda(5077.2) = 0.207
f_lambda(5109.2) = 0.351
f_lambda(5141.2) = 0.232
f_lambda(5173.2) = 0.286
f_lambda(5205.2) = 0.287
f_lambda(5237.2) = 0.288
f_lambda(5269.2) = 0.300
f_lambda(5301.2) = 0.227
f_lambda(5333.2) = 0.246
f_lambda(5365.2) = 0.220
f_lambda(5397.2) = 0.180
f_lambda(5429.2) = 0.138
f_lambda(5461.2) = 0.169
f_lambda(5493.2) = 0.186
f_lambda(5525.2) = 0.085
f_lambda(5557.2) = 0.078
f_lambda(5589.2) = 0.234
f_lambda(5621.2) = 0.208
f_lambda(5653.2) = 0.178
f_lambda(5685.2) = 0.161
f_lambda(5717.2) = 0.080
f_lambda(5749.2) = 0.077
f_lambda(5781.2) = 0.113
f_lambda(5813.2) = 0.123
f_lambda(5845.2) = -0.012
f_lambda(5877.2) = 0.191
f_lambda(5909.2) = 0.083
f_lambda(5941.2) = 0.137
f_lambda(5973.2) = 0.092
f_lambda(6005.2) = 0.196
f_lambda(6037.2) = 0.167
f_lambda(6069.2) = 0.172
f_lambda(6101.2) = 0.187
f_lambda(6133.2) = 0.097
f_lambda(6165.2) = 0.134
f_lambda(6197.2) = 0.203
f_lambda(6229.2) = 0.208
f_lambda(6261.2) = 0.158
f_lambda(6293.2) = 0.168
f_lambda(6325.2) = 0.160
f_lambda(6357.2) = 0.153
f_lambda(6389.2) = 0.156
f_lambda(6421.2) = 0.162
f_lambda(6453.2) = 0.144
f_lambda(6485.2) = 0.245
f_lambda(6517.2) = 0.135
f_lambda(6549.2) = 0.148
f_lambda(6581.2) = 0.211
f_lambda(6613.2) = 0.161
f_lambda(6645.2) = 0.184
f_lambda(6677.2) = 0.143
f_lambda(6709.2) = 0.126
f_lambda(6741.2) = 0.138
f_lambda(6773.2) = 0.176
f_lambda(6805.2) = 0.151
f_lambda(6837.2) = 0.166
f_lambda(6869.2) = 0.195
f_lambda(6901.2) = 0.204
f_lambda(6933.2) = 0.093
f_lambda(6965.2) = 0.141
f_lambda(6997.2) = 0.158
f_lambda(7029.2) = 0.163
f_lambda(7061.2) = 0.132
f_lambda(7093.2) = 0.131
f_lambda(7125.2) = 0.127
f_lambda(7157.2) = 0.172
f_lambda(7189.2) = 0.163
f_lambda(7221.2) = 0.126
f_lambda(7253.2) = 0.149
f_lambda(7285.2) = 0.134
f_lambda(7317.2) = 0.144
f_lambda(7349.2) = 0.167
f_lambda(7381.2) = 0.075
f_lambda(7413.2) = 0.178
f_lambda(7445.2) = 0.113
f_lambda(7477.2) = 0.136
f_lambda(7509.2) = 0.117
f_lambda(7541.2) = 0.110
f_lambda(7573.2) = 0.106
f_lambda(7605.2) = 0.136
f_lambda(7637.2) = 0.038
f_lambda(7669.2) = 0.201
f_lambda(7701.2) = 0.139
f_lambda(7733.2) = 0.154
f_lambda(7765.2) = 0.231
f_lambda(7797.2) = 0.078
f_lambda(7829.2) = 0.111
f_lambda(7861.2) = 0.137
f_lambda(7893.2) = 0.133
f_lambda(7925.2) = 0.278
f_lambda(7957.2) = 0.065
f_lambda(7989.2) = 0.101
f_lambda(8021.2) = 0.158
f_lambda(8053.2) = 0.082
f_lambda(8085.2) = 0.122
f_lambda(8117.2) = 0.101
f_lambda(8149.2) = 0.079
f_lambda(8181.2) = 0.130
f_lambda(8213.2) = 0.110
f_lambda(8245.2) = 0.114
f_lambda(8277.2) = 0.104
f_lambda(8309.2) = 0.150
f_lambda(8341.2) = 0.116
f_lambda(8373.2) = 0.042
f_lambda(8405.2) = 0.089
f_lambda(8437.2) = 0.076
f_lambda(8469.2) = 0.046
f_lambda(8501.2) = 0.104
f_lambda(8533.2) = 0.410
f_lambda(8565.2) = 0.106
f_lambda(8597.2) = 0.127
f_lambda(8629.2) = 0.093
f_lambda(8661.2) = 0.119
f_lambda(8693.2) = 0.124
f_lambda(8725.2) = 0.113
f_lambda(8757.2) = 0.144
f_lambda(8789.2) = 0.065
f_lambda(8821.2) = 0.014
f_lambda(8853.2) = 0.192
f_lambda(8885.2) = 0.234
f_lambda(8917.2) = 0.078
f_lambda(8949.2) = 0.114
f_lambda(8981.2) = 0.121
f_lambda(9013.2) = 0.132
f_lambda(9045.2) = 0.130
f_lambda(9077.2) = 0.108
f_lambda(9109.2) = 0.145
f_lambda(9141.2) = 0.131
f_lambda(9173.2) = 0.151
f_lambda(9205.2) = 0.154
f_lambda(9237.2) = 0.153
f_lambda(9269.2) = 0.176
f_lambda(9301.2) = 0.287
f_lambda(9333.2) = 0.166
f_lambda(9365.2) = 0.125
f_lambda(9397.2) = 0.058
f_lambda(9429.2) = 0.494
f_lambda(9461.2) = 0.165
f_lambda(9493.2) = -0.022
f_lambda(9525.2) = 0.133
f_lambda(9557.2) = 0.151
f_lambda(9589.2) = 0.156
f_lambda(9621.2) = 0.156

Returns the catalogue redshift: 1.290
